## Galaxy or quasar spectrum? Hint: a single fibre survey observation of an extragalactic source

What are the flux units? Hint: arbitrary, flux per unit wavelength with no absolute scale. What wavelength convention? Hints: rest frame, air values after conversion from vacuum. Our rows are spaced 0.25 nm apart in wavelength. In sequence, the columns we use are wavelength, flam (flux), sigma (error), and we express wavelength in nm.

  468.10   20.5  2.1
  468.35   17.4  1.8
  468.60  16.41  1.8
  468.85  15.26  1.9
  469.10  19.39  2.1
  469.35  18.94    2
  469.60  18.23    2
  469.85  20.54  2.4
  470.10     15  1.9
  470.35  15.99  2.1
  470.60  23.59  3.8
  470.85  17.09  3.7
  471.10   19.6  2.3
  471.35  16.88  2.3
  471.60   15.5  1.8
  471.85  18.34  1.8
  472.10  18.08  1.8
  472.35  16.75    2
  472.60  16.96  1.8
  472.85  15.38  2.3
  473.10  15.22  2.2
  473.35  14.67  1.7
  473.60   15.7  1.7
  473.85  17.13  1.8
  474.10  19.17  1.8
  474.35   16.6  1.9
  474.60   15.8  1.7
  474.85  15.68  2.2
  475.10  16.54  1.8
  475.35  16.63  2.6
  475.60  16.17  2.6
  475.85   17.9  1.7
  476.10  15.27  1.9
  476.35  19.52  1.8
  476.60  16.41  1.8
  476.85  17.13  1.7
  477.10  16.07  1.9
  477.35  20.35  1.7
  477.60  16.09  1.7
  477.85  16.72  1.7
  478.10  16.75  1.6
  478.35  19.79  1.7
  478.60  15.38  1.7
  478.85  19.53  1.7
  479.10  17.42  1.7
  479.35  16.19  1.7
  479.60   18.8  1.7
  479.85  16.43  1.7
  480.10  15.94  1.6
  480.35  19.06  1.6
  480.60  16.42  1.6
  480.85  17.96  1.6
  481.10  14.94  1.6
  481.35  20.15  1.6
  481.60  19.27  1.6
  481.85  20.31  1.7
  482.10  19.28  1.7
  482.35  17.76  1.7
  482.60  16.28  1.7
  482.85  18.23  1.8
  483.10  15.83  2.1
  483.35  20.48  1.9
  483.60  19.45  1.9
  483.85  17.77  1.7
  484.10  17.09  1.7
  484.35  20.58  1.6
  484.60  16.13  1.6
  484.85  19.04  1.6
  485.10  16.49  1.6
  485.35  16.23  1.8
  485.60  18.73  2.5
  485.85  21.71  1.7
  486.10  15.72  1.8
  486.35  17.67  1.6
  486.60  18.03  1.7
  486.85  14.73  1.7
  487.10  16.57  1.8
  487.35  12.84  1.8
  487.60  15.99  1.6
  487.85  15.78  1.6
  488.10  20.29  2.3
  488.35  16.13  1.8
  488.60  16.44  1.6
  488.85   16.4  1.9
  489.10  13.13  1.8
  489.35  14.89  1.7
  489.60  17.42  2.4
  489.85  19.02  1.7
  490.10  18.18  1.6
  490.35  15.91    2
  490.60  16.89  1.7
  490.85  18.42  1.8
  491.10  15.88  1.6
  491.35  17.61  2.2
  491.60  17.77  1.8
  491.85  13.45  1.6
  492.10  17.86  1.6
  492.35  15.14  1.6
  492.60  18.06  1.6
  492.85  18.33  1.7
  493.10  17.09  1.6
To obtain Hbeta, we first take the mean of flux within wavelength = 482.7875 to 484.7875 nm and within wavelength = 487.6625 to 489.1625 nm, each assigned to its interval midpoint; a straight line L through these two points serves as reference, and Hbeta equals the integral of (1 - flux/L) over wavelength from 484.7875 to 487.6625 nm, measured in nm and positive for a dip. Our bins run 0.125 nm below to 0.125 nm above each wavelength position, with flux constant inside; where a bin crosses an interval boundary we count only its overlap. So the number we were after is 0.060 nm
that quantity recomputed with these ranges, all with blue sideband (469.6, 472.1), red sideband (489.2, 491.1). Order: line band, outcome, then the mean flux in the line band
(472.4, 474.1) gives 0.172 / 16.1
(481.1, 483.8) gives -0.157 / 18.5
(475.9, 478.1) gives 0.070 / 17.2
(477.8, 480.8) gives 0.042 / 17.4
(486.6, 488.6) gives 0.120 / 16.2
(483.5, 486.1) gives -0.122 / 18.2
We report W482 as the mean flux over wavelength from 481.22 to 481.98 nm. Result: 19.9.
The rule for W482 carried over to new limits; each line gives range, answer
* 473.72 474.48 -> 17.6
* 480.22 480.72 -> 17.7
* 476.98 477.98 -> 17.3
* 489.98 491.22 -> 17.1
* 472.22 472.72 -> 16.9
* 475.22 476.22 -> 16.5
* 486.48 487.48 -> 15.5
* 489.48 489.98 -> 18.2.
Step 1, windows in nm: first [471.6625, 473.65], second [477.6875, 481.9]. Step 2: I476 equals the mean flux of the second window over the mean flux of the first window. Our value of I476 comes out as 1.08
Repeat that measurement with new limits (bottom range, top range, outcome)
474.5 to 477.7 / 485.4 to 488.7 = 1.00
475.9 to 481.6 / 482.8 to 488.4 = 1.00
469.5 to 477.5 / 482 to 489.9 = 1.00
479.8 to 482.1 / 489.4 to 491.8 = 0.96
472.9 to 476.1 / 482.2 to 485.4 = 1.09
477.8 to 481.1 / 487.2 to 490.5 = 0.94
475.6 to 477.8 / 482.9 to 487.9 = 1.01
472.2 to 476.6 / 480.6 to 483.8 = 1.10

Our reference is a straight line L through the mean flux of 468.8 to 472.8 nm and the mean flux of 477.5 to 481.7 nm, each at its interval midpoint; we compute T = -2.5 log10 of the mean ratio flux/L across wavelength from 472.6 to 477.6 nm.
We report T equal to 0.06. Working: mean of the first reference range 17.9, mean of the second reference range 17.5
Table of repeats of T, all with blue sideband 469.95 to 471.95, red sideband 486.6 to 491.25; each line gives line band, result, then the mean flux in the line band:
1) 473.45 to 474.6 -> 0.038 mag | 16.9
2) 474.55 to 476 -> 0.063 mag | 16.5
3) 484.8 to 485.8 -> -0.070 mag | 17.8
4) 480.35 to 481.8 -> -0.060 mag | 18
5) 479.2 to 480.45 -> -0.009 mag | 17.3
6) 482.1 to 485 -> -0.078 mag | 18.1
